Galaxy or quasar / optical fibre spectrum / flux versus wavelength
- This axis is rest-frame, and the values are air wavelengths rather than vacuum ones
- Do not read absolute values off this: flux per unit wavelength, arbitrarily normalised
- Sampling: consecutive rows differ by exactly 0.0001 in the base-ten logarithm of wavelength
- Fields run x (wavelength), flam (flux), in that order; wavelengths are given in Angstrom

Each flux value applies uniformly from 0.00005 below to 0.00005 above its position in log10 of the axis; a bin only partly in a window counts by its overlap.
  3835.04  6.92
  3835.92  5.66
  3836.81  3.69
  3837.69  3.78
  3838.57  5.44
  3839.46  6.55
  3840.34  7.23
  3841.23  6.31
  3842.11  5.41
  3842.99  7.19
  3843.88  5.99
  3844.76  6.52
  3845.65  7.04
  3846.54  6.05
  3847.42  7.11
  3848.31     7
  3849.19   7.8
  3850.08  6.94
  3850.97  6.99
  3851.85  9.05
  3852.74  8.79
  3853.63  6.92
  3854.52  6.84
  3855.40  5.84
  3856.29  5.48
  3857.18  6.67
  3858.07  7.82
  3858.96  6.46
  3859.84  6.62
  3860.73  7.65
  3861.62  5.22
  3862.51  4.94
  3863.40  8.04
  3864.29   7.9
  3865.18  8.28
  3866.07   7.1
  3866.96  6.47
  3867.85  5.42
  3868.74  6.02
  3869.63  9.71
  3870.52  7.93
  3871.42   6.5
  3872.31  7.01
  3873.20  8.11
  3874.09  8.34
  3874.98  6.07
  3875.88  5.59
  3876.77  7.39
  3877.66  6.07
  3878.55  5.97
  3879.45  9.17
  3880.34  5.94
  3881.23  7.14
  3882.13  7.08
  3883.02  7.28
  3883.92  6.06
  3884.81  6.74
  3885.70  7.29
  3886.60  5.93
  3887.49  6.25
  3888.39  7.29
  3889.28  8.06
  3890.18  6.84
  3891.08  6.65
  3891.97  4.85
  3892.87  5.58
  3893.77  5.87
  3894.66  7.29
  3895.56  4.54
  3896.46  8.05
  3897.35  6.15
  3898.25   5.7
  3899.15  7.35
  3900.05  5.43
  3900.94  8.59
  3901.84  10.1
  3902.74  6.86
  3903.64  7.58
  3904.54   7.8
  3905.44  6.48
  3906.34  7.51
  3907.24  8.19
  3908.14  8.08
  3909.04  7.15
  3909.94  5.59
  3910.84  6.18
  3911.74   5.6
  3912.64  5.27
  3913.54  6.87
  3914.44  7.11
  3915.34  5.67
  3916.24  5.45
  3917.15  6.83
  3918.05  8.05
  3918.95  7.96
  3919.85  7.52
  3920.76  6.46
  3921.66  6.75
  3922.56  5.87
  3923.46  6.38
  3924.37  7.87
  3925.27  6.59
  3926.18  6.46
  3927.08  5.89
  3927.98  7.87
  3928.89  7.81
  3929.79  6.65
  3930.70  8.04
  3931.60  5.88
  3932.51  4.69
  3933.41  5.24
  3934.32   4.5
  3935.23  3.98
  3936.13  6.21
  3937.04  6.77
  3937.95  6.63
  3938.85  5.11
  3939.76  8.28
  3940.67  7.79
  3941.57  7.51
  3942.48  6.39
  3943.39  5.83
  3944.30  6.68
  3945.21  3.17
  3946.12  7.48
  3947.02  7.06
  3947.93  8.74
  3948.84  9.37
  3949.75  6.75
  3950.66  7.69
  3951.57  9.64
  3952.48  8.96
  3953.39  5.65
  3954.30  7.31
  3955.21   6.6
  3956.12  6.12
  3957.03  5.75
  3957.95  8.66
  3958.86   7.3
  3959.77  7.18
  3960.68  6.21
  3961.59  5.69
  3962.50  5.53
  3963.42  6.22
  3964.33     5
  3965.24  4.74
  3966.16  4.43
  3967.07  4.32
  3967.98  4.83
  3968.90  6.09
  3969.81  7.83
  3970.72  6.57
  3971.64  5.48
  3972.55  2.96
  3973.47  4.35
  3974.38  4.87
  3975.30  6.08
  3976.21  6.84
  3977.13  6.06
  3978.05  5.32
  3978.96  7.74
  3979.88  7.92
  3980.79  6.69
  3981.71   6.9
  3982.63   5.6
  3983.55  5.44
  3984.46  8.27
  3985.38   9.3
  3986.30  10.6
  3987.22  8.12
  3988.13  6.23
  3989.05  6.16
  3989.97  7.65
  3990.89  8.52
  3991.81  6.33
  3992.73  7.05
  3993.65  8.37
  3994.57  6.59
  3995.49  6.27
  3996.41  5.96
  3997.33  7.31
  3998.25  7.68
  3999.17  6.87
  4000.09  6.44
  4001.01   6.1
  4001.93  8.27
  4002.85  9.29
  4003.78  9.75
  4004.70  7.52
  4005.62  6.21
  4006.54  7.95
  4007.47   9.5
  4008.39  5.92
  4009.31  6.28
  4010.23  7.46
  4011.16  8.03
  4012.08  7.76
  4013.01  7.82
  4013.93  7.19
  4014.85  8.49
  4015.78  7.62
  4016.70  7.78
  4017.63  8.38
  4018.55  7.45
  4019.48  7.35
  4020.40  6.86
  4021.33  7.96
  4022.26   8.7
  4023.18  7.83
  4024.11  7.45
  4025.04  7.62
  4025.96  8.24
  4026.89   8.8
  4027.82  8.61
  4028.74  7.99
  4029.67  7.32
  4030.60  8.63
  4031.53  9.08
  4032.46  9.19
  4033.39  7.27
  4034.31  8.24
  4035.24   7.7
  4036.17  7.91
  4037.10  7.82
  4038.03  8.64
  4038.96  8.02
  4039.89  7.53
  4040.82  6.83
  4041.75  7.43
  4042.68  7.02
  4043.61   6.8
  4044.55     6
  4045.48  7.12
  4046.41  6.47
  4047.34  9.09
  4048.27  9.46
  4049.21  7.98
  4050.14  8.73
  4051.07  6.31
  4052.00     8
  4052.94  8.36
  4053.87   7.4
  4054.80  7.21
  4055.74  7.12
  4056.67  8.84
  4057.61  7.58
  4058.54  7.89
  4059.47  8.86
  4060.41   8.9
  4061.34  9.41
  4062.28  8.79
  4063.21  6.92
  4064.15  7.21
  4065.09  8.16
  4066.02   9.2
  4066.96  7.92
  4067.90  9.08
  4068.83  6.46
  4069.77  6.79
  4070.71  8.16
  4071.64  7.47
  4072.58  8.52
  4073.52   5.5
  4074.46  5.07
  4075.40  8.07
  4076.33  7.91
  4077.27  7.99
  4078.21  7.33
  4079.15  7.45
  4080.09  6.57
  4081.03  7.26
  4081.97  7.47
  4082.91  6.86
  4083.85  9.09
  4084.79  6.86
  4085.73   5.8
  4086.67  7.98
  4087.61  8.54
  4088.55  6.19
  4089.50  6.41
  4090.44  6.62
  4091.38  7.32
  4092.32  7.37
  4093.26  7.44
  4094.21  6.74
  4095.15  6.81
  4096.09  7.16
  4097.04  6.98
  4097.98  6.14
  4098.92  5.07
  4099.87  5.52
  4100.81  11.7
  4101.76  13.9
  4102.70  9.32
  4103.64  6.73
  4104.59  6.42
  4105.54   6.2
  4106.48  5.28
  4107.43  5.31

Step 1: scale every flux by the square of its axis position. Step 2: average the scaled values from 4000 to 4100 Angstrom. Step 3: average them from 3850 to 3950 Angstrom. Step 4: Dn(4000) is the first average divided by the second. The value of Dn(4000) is 1.2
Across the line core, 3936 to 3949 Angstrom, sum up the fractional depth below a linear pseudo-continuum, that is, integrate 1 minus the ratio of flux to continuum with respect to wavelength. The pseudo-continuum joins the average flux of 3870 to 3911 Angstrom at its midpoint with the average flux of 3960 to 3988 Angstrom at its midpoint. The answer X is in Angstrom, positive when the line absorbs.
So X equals -0.7 Angstrom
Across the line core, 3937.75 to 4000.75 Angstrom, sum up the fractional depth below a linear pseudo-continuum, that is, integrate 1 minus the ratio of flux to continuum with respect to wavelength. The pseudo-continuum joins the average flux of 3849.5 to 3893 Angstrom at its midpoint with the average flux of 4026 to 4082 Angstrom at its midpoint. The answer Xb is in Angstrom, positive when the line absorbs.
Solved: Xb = 6.0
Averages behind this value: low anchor 6.92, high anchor 7.79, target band 6.68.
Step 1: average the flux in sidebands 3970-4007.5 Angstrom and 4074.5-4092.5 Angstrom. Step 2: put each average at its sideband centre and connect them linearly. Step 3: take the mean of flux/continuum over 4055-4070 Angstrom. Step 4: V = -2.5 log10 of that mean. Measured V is -0.12 mag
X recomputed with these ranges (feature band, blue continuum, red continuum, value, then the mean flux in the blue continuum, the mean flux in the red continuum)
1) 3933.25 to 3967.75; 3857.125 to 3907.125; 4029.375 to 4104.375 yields 3.4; 6.92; 7.67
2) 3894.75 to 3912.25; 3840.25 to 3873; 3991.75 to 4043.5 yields 0.4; 6.93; 7.68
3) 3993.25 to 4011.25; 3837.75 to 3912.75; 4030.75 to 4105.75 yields 0.0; 6.84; 7.64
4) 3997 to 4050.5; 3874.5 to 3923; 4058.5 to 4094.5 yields -3.5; 6.76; 7.53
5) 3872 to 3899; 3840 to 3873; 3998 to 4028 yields 1.5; 6.93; 7.72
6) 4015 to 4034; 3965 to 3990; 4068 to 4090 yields -3.6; 6.33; 7.24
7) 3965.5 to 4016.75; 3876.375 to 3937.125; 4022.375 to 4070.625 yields 3.5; 6.68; 7.91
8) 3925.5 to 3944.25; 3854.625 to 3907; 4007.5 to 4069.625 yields 2.1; 6.87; 7.85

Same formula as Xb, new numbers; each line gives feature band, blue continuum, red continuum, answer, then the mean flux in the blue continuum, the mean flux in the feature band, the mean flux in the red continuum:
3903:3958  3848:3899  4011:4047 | 3.2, 6.86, 6.77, 7.77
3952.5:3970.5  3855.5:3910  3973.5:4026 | 2.6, 6.91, 6.15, 7.34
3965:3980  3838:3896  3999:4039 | 3.8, 6.79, 5.63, 7.85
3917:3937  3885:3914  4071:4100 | 0.9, 6.78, 6.52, 7.04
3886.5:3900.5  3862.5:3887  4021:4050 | 1.5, 7.02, 6.38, 7.9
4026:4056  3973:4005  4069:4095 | -2.8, 7.1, 7.82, 7.2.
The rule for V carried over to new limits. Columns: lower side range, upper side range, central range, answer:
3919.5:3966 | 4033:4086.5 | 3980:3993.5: -0.06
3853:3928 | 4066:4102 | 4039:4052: -0.03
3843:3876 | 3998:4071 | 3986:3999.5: 0.05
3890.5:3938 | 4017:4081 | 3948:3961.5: -0.06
